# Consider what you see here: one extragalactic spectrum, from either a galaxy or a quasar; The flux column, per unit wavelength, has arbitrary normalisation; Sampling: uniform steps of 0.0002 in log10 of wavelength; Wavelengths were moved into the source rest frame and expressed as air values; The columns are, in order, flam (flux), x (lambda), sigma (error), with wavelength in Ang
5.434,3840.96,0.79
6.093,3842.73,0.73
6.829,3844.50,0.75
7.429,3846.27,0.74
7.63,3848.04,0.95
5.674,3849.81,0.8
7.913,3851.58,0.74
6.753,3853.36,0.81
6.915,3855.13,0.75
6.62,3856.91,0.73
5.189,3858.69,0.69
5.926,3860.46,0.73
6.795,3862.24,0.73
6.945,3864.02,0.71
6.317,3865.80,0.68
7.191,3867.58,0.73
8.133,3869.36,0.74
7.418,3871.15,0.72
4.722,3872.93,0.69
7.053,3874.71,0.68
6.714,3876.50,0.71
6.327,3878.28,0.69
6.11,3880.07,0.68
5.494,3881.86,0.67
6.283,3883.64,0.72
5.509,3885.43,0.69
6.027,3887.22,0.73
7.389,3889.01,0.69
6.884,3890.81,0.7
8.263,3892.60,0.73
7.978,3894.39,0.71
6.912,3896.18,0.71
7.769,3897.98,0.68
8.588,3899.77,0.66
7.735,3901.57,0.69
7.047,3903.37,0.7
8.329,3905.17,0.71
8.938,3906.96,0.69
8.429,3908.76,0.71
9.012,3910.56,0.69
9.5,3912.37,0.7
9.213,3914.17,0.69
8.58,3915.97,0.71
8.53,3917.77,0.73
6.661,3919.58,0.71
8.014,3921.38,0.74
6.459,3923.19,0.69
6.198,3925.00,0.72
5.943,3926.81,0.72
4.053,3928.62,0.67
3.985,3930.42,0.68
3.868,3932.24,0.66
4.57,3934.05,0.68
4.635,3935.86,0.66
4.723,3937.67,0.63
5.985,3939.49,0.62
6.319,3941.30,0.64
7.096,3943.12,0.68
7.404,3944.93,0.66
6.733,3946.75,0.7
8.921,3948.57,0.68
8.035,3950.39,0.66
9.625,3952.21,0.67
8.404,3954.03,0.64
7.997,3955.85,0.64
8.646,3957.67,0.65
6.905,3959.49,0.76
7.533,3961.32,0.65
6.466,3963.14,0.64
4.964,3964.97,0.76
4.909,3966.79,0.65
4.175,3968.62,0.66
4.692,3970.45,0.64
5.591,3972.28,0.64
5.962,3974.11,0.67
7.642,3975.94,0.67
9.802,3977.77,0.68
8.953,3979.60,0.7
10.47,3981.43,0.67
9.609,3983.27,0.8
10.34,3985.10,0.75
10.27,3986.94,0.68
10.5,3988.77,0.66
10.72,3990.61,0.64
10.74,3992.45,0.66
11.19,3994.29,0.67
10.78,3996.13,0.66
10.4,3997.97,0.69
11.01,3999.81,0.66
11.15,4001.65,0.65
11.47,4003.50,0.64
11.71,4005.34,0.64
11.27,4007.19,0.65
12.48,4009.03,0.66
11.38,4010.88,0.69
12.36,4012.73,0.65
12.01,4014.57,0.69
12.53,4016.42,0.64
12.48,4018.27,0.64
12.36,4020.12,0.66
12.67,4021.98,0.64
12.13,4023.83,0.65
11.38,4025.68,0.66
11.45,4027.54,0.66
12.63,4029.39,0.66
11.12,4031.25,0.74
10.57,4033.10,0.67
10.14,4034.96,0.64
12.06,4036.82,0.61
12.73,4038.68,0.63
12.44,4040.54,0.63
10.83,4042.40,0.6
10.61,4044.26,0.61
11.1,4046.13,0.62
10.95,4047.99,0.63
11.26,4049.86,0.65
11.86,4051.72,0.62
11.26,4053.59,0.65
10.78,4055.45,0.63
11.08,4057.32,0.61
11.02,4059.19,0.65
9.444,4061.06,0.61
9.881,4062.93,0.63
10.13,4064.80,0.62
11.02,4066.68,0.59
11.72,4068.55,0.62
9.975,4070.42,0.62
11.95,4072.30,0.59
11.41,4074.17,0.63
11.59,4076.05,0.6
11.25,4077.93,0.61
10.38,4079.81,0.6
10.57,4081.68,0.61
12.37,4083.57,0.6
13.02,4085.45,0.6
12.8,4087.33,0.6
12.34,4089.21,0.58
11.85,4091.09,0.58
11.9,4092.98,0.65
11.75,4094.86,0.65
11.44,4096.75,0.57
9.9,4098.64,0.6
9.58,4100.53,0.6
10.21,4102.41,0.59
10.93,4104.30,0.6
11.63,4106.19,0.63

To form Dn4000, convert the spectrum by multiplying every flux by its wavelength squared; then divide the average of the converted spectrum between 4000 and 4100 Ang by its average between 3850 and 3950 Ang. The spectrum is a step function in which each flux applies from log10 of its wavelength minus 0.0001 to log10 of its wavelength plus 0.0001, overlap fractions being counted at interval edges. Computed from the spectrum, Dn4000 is 1.8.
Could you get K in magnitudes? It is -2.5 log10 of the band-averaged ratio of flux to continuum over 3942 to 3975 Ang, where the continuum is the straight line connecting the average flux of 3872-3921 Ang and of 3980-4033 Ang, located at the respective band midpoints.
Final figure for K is 0.36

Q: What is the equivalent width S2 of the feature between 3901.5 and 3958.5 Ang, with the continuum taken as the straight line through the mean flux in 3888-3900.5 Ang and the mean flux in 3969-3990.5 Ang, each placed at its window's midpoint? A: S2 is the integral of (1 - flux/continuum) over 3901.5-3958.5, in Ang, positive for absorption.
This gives 6.0 Ang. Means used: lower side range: 7.66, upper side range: 8.51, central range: 7.16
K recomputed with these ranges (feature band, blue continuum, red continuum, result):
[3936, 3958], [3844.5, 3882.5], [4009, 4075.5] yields 0.205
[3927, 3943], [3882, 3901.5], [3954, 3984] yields 0.403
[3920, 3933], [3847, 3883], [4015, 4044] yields 0.462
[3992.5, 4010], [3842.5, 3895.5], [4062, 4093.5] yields -0.162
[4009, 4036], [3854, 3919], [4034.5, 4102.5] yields -0.159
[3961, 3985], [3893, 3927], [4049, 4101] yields 0.285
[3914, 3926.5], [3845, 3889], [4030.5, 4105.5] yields 0.041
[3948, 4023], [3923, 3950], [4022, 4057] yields -0.114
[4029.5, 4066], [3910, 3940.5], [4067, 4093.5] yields -0.053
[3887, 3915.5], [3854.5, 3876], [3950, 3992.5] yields -0.141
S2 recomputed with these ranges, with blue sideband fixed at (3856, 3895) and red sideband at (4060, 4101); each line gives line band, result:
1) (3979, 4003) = -3.4 Ang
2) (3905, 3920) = -2.5 Ang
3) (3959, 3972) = 4.5 Ang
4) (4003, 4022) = -4.6 Ang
